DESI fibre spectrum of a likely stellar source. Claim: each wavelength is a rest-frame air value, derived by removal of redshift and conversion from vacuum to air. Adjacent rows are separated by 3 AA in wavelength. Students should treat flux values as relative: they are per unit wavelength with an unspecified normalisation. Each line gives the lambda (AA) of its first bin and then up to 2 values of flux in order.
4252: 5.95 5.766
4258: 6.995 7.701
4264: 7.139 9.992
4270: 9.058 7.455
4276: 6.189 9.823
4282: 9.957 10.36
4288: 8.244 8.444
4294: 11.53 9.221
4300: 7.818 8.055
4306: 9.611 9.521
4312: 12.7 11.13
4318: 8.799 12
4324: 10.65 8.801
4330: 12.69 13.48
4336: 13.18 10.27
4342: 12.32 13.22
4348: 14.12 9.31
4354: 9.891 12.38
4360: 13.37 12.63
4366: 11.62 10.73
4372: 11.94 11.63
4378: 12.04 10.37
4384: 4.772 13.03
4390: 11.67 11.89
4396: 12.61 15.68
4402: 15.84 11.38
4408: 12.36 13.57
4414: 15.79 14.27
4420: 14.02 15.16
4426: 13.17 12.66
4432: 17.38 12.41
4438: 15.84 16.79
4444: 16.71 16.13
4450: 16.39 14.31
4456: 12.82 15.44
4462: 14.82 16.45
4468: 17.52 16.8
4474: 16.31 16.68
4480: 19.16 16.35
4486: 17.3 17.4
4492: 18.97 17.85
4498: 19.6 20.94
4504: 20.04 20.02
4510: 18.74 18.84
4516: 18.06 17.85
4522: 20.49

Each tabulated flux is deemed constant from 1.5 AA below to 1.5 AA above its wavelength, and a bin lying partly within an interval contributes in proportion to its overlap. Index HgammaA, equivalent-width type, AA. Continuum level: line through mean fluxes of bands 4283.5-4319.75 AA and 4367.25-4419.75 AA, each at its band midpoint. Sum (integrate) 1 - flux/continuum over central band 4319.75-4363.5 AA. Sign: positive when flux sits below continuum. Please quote -4.2 AA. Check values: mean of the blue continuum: 9.64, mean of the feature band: 11.9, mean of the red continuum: 12.4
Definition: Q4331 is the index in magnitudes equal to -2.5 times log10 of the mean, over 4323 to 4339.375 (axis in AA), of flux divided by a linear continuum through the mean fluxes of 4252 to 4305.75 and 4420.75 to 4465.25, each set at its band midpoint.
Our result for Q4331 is -0.107 mag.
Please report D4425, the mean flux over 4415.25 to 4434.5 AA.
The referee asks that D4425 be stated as 14.4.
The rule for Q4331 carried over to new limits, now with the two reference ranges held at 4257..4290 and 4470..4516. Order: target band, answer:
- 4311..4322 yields -0.066 mag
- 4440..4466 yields 0.069 mag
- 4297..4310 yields 0.122 mag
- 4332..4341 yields -0.088 mag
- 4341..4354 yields -0.017 mag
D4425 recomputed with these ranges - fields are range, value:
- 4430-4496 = 16.3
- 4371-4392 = 10.8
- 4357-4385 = 11.2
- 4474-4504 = 18.2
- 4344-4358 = 11.7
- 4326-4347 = 12.1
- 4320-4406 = 11.8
